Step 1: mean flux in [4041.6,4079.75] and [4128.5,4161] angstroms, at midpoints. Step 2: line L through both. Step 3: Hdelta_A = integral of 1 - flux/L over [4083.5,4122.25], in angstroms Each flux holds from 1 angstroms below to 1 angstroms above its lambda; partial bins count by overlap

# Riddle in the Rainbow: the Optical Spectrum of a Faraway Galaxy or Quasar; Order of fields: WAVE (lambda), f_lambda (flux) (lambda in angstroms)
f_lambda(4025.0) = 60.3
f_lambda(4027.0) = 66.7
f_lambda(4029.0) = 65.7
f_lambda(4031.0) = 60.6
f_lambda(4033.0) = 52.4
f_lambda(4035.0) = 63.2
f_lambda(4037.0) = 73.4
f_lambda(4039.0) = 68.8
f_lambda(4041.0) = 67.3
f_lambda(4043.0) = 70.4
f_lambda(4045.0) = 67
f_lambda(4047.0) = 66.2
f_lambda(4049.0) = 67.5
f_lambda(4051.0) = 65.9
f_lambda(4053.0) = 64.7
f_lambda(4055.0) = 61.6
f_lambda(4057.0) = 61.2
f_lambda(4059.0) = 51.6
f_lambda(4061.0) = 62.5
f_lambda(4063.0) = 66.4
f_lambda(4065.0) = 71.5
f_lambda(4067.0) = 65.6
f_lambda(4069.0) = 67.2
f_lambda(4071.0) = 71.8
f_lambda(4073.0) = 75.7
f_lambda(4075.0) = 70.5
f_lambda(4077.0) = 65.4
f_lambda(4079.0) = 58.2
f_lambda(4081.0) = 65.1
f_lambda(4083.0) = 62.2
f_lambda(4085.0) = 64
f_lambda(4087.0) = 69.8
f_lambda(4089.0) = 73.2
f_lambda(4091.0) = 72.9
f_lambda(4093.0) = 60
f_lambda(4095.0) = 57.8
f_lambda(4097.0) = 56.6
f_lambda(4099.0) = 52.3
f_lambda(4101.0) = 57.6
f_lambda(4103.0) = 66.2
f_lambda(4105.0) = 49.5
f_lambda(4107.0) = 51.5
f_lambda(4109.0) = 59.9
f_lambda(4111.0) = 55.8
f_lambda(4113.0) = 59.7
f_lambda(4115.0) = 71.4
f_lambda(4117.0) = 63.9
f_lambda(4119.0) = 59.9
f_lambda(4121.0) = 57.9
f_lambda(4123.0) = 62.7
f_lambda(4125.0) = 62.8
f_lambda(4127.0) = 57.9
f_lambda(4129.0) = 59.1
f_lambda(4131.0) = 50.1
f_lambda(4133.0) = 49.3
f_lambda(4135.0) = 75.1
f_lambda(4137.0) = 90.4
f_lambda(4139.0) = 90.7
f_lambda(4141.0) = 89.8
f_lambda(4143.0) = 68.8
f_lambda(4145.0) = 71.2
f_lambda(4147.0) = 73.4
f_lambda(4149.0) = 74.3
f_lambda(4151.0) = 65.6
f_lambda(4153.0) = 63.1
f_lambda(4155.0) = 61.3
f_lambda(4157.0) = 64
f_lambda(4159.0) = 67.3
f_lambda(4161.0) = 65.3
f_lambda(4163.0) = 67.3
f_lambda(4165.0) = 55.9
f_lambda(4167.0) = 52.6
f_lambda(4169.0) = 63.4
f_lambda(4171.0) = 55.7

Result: 3.8 angstroms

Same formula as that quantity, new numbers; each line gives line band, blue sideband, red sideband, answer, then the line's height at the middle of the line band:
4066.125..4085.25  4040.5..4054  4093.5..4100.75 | -1.85 angstroms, 60.8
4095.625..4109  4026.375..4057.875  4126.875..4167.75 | 2.12 angstroms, 66.5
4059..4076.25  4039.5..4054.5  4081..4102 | -0.77 angstroms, 65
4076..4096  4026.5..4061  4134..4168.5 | 0.53 angstroms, 66.6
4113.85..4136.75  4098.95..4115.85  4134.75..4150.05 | 2.33 angstroms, 69.1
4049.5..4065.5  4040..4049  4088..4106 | 0.70 angstroms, 66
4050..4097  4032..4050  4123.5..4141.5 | 1.32 angstroms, 67.1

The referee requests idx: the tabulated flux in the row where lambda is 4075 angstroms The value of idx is 70.5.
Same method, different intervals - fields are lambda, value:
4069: 67.2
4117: 63.9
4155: 61.3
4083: 62.2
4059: 51.6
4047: 66.2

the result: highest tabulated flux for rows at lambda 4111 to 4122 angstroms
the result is 71.4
